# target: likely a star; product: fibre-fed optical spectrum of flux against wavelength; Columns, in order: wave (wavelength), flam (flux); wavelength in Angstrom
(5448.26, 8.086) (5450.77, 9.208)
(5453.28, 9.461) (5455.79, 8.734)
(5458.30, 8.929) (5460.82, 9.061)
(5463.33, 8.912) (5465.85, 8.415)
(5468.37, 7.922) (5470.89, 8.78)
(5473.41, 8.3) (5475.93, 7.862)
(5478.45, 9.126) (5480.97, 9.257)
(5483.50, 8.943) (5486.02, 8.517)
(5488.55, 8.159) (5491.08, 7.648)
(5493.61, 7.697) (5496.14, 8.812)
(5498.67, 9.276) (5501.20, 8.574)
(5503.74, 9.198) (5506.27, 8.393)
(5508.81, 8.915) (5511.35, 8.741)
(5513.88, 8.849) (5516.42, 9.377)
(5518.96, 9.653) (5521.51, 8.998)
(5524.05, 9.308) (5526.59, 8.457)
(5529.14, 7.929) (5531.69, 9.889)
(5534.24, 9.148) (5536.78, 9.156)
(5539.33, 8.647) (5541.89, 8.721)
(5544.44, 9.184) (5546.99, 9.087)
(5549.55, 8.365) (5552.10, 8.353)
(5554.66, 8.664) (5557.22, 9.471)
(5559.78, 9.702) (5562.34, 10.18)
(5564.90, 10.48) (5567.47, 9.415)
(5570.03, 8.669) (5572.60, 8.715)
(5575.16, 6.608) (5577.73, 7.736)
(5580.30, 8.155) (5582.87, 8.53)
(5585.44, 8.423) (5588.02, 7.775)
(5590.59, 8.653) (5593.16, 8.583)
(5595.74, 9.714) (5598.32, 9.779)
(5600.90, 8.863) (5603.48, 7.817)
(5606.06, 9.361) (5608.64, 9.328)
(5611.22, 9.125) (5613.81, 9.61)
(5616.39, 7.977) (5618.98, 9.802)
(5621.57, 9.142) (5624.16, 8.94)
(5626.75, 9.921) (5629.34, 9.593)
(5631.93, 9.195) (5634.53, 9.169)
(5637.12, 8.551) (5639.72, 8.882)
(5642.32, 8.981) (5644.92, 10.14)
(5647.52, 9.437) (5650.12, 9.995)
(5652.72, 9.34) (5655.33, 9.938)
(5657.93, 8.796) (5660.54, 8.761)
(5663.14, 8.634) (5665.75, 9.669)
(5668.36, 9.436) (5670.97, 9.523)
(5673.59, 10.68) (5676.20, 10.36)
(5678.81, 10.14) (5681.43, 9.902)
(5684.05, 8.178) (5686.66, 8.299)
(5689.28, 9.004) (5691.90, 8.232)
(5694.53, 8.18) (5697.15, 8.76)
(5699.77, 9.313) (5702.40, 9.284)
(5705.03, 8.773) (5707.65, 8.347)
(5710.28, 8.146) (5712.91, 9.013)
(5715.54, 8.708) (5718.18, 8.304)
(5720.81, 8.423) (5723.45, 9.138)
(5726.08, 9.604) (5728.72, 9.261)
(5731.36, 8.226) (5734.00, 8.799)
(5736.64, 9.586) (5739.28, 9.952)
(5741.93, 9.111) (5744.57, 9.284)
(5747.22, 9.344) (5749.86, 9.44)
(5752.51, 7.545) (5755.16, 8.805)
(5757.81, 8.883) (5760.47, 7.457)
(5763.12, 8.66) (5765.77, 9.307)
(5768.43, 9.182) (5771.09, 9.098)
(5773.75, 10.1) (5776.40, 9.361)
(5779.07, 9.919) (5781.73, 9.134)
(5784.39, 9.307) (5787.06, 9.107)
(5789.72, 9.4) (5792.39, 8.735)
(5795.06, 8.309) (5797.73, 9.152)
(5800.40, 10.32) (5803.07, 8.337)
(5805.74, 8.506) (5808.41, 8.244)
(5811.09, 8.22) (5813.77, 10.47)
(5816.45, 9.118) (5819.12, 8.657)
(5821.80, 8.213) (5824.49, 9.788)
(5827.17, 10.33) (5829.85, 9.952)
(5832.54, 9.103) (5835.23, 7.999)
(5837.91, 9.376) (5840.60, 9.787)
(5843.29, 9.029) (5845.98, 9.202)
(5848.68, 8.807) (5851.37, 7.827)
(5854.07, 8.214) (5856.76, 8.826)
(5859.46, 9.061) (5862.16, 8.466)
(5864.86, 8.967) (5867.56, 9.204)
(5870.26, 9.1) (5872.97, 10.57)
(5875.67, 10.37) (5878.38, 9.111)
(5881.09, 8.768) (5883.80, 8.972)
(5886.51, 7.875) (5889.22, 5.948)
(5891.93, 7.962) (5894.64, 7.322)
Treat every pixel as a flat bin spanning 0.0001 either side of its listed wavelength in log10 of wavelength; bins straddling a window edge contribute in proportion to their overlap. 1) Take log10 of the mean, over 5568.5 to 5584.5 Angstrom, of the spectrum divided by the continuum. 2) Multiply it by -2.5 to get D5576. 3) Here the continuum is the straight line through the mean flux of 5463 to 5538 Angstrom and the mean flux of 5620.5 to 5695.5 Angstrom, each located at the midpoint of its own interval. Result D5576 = 0.11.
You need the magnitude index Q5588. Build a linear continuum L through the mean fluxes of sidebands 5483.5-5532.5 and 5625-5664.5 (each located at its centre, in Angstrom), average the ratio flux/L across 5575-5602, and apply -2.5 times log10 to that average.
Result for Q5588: 0.069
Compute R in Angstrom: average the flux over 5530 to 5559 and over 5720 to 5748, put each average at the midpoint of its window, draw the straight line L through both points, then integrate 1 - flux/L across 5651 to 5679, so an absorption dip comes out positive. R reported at -1.4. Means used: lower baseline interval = 8.97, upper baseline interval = 9.17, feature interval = 9.56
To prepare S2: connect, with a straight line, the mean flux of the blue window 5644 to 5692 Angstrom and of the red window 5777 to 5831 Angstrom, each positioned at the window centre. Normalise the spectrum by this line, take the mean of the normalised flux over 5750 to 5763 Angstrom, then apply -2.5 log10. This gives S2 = 0.11 mag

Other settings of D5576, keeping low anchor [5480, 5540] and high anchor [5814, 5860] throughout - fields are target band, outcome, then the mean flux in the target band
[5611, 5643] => -0.03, 9.15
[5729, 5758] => 0.00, 9.01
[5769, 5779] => -0.06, 9.54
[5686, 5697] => 0.06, 8.47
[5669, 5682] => -0.13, 10.1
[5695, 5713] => 0.02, 8.76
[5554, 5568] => -0.10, 9.71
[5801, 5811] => 0.07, 8.49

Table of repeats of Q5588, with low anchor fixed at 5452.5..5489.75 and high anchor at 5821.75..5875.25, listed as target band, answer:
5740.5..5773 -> 0.02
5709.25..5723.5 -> 0.05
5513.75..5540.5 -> -0.04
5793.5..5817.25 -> 0.02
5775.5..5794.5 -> -0.02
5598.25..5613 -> -0.02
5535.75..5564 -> -0.04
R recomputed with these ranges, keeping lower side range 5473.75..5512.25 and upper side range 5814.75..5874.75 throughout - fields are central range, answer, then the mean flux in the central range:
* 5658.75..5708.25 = -1.52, 9.14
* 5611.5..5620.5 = -0.37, 9.13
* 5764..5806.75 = -0.93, 9.2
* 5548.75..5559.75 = -0.20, 8.84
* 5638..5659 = -1.46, 9.43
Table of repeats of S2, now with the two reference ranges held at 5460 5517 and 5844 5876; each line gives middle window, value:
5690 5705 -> 0.01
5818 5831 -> -0.05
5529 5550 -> -0.04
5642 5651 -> -0.11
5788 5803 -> -0.02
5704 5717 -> 0.03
